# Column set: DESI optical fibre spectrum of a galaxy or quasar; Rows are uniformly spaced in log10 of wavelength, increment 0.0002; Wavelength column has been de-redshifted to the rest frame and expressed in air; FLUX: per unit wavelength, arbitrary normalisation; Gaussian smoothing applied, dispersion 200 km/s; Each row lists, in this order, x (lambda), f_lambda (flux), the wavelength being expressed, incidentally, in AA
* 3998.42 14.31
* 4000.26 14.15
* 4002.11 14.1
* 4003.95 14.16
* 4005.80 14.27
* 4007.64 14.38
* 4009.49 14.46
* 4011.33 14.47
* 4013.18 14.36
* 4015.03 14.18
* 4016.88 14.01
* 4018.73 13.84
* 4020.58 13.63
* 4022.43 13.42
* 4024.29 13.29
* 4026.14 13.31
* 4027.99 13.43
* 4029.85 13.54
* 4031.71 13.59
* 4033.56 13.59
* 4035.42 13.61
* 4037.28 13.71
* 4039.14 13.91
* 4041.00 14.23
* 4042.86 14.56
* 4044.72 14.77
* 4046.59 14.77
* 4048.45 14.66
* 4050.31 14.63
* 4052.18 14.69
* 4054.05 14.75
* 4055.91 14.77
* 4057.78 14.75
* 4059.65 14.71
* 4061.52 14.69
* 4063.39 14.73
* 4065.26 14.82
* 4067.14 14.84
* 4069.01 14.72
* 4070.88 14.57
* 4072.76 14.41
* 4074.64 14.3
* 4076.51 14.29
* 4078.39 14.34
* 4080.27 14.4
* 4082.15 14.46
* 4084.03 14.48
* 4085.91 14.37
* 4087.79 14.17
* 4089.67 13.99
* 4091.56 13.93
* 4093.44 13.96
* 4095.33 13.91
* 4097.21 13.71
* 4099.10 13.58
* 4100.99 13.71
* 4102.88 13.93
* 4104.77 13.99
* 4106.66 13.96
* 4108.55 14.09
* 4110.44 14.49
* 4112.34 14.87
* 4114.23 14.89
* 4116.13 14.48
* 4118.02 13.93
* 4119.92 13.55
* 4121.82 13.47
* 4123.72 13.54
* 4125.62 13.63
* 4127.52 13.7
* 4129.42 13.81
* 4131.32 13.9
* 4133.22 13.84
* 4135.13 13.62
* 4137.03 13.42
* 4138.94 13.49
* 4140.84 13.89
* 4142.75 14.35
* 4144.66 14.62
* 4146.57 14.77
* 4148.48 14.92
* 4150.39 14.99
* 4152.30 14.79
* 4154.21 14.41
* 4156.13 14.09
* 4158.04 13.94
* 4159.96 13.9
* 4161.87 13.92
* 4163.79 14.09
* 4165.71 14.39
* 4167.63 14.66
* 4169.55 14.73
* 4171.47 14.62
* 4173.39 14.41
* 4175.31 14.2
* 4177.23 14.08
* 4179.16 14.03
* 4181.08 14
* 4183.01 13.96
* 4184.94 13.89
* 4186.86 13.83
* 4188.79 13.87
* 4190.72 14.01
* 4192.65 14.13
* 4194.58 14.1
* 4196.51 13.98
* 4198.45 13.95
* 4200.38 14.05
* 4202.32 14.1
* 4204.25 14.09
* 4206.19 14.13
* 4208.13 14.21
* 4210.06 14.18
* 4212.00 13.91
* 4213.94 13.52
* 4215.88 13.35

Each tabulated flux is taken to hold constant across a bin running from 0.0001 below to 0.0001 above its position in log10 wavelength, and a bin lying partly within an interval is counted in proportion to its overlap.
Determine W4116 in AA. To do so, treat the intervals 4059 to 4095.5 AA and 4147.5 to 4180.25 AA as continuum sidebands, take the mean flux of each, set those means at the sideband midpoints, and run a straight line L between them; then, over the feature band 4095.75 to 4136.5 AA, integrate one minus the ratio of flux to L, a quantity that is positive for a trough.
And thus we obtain 1.30 AA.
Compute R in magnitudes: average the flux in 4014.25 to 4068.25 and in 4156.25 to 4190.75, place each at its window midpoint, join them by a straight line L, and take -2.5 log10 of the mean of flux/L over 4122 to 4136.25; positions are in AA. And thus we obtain 0.04 mag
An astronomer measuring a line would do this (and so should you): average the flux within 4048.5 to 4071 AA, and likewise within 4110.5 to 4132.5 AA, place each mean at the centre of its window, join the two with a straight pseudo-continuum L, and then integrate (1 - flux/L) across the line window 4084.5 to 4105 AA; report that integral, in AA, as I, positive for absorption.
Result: 0.5 AA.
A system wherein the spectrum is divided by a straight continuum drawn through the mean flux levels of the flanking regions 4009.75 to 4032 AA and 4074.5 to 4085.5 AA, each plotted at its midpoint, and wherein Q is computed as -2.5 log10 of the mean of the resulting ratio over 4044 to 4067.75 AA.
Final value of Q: -0.044 mag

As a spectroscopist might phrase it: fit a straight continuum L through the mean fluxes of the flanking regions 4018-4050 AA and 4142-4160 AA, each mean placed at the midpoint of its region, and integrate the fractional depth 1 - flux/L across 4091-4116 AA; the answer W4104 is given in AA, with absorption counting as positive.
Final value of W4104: 0.29 AA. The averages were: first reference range 13.9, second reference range 14.5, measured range 14.1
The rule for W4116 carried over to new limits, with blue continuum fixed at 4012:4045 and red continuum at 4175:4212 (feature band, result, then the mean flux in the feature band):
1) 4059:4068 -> -0.6 AA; 14.8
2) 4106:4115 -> -0.3 AA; 14.5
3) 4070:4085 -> -0.6 AA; 14.4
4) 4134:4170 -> -0.7 AA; 14.3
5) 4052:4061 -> -0.6 AA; 14.7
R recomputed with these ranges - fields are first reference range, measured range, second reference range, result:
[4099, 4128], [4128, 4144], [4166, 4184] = 0.024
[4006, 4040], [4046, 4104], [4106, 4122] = -0.025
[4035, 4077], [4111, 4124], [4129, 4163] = 0.011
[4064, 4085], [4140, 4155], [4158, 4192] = -0.027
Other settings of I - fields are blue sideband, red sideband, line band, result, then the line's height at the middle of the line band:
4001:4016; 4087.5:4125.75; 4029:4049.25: 0.2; 14.2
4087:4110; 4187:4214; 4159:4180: -0.4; 14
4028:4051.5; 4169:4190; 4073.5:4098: -0.1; 14.1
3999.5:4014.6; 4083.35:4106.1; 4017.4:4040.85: 1.0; 14.2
